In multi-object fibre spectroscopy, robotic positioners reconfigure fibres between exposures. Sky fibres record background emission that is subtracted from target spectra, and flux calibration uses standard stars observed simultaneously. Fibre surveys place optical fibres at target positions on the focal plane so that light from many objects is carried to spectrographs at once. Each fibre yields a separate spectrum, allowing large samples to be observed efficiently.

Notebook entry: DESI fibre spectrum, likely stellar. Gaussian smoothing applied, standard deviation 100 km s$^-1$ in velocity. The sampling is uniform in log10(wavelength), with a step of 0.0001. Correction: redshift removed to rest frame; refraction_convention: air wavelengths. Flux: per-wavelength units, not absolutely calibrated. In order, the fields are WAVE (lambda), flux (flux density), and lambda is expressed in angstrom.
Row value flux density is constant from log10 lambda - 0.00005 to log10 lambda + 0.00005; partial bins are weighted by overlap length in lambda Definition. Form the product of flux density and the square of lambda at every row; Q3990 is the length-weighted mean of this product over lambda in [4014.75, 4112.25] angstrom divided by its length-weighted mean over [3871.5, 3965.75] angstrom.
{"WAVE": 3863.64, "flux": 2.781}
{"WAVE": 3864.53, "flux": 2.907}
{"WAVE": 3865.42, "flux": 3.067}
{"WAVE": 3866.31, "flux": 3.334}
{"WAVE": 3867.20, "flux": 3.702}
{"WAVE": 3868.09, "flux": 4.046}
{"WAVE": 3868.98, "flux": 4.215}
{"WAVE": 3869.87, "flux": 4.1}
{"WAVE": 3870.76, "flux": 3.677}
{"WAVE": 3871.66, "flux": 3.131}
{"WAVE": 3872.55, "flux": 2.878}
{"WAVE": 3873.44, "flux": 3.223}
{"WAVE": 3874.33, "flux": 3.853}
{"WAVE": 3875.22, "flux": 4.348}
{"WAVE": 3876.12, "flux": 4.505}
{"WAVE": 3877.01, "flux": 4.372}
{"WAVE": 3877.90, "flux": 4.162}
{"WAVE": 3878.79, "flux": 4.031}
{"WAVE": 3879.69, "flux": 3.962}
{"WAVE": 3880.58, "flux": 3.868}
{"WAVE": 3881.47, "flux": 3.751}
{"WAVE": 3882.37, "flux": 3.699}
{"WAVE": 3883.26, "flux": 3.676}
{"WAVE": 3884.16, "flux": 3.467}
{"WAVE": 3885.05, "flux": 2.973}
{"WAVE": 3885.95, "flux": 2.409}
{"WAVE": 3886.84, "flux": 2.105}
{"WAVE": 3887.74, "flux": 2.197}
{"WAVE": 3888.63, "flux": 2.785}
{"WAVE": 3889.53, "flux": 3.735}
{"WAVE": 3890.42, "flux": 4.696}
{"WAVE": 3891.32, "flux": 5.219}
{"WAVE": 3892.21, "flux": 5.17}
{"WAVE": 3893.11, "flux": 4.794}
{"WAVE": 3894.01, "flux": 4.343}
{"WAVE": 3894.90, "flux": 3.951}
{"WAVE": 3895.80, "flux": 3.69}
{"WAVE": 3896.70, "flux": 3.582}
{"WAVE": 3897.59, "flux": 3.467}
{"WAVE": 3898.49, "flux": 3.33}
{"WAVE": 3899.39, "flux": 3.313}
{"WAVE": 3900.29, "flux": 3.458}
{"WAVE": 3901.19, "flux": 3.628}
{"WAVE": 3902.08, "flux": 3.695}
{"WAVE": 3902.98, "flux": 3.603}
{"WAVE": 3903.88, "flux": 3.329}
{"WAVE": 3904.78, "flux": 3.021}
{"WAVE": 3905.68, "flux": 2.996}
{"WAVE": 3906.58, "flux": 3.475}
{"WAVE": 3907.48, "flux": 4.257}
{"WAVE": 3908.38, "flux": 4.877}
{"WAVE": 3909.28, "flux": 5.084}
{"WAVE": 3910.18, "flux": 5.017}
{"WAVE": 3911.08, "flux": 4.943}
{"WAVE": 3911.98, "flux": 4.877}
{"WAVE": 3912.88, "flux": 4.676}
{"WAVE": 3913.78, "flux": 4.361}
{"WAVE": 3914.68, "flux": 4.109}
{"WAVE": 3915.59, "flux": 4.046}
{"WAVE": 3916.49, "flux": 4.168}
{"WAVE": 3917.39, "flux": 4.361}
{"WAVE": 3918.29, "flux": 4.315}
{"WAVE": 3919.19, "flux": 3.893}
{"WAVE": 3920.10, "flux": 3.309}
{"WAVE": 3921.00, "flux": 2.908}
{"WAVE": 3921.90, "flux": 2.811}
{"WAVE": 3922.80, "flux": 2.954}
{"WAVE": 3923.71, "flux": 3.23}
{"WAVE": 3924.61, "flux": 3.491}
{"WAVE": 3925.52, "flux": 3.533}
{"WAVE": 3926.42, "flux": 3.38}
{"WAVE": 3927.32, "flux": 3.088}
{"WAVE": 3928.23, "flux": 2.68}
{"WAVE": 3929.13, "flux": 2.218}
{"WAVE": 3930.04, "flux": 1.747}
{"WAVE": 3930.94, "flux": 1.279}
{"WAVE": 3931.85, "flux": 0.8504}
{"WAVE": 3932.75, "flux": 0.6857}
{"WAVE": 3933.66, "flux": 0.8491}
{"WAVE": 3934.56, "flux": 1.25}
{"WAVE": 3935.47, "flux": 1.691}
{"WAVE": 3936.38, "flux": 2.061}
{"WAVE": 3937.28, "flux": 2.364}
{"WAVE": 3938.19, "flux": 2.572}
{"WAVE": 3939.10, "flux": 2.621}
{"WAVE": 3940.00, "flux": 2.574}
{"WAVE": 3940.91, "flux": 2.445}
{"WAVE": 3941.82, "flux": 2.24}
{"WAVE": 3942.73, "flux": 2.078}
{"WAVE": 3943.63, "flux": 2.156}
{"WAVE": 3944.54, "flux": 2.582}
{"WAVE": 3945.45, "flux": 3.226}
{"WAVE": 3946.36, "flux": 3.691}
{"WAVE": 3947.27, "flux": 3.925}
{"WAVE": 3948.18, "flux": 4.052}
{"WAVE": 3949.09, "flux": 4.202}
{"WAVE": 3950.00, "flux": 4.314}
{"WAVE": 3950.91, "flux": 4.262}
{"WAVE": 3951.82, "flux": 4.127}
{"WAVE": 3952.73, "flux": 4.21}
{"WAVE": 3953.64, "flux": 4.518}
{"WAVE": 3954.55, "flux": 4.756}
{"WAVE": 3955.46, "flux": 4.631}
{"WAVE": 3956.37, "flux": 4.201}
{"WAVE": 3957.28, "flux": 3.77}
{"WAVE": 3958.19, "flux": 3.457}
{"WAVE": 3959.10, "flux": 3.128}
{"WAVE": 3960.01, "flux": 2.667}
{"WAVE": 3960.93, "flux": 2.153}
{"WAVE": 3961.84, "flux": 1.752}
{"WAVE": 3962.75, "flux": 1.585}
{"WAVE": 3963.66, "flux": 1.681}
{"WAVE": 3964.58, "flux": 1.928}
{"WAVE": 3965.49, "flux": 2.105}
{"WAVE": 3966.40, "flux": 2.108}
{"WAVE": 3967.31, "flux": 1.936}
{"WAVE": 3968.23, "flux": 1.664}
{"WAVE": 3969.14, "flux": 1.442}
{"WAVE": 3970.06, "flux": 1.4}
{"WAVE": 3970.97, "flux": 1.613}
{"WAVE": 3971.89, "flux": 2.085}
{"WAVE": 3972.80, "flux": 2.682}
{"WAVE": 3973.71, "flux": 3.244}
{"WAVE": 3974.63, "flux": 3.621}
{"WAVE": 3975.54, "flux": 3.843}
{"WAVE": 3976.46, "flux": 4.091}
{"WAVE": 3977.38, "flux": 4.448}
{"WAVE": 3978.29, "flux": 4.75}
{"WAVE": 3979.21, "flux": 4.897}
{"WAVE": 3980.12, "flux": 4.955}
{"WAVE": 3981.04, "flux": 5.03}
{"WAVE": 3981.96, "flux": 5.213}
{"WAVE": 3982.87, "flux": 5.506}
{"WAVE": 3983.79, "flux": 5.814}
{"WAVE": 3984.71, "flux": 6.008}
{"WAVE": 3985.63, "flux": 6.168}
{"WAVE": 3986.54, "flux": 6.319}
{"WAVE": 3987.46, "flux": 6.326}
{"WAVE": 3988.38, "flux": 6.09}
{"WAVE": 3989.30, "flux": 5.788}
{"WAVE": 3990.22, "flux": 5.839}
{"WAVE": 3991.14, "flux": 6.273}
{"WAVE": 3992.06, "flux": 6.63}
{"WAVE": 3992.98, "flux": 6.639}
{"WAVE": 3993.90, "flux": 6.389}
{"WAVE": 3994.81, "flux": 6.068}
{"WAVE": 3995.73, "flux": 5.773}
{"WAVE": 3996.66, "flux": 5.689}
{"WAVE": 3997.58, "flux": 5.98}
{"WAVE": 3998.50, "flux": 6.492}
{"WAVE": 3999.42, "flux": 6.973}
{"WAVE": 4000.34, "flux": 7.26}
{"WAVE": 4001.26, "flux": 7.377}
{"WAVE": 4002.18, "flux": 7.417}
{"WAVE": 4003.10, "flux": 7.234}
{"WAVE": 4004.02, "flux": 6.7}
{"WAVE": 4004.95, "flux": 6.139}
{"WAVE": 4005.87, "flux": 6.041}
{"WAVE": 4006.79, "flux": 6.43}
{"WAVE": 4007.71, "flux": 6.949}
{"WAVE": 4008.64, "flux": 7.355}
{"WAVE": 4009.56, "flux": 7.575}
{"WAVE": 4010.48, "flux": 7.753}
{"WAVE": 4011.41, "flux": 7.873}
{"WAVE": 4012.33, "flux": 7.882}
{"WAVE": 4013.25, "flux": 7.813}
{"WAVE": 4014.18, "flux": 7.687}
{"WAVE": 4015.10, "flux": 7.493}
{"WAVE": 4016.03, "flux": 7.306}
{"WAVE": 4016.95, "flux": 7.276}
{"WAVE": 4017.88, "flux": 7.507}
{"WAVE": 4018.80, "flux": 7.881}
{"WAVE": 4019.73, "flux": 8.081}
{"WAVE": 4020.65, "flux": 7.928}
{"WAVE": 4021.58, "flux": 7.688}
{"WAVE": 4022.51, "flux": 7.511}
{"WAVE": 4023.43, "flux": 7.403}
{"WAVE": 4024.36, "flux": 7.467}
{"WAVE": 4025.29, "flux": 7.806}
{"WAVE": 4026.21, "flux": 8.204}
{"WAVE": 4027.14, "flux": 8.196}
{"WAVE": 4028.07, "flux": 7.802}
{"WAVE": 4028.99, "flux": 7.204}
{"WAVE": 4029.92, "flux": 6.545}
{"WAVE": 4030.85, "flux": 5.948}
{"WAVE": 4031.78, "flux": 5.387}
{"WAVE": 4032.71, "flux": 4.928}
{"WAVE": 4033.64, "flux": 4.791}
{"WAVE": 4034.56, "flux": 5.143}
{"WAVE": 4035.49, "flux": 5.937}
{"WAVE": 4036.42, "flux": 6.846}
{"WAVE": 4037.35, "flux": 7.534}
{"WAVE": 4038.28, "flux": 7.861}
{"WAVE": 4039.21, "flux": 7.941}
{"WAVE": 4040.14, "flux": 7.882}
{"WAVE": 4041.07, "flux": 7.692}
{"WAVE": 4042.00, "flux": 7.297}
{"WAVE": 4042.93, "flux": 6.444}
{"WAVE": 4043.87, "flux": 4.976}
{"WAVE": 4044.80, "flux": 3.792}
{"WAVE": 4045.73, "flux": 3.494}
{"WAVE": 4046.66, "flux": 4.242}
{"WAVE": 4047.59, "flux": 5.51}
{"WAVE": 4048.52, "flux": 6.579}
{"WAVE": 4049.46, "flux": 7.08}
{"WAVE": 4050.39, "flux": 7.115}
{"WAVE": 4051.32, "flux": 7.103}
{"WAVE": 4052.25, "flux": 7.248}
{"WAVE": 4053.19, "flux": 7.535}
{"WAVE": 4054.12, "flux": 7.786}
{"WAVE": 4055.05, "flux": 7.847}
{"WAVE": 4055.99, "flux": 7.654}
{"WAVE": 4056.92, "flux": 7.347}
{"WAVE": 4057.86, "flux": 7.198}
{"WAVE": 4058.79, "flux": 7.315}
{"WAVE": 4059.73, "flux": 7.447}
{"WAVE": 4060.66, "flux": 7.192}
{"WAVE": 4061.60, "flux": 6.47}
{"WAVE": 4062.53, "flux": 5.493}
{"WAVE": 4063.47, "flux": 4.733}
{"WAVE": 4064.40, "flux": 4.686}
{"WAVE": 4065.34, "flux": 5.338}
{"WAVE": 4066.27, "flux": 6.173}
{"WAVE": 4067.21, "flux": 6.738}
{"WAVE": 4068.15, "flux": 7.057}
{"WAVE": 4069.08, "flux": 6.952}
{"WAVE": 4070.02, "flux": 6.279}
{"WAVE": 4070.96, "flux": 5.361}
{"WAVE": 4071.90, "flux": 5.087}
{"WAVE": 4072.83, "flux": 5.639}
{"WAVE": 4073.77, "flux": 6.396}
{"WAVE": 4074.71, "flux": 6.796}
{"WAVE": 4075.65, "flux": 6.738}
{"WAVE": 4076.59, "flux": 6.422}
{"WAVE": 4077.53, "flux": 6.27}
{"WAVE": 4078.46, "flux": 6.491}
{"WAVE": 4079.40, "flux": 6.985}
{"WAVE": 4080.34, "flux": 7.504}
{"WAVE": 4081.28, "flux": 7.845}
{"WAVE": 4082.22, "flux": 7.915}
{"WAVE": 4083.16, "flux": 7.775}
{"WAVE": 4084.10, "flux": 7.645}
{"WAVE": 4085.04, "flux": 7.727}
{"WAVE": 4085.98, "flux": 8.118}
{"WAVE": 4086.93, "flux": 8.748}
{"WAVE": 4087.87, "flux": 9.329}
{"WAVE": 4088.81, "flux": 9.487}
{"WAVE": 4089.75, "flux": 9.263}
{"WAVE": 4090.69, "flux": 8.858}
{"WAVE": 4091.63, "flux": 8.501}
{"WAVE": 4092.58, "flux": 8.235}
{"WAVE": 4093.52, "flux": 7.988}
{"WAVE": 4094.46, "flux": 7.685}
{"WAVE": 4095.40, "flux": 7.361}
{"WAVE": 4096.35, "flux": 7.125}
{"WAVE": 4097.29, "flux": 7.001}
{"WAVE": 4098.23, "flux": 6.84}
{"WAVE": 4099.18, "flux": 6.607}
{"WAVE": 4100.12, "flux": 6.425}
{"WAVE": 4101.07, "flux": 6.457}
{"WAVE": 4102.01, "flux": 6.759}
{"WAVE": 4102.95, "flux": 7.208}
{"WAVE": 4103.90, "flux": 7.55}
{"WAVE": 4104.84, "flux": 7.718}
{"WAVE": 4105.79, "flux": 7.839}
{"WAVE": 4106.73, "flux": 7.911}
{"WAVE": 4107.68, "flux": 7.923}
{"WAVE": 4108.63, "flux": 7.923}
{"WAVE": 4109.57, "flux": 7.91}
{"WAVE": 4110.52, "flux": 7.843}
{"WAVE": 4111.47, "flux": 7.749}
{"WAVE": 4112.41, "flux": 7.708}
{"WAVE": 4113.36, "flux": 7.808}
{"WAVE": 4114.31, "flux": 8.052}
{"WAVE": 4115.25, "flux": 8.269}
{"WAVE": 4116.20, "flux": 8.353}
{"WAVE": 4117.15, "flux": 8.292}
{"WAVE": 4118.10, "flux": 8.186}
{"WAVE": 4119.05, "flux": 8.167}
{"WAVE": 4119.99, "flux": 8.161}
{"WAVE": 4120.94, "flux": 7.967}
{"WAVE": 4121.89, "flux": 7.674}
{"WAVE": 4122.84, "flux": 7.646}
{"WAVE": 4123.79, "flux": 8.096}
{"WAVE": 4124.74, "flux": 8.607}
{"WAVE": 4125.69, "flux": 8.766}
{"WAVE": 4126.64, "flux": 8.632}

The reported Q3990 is 2.26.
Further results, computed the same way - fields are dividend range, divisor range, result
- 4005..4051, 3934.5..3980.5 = 2.35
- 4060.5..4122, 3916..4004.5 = 2.02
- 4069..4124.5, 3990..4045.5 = 1.14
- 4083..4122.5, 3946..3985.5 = 2.37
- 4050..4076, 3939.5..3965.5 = 2.17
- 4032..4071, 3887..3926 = 1.79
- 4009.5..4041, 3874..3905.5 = 2.09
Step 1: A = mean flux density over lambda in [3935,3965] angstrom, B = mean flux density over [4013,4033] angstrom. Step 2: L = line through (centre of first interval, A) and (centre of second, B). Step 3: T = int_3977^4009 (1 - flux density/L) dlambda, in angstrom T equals -3.2 angstrom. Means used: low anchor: 3.08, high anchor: 7.33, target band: 6.14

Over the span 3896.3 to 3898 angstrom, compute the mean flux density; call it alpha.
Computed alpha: 3.54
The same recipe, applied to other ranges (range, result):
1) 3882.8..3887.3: 2.93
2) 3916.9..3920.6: 3.96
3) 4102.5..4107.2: 7.65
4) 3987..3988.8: 6.2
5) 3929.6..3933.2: 1.14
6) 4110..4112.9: 7.76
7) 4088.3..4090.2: 9.39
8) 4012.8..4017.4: 7.51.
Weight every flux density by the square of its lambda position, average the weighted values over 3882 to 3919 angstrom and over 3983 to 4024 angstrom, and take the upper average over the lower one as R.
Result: 1.9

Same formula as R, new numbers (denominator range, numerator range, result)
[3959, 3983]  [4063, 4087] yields 2.34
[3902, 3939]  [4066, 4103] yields 2.46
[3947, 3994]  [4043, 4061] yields 1.69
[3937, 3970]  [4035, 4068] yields 2.33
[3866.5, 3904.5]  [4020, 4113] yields 2.07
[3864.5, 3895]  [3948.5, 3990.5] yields 1.07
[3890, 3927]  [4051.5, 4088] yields 1.90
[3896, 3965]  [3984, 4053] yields 2.18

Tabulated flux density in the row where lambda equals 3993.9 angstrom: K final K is 6.389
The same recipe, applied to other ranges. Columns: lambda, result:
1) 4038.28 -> 7.861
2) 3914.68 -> 4.109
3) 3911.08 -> 4.943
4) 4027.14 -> 8.196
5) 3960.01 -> 2.667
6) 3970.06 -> 1.4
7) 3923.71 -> 3.23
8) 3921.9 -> 2.811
